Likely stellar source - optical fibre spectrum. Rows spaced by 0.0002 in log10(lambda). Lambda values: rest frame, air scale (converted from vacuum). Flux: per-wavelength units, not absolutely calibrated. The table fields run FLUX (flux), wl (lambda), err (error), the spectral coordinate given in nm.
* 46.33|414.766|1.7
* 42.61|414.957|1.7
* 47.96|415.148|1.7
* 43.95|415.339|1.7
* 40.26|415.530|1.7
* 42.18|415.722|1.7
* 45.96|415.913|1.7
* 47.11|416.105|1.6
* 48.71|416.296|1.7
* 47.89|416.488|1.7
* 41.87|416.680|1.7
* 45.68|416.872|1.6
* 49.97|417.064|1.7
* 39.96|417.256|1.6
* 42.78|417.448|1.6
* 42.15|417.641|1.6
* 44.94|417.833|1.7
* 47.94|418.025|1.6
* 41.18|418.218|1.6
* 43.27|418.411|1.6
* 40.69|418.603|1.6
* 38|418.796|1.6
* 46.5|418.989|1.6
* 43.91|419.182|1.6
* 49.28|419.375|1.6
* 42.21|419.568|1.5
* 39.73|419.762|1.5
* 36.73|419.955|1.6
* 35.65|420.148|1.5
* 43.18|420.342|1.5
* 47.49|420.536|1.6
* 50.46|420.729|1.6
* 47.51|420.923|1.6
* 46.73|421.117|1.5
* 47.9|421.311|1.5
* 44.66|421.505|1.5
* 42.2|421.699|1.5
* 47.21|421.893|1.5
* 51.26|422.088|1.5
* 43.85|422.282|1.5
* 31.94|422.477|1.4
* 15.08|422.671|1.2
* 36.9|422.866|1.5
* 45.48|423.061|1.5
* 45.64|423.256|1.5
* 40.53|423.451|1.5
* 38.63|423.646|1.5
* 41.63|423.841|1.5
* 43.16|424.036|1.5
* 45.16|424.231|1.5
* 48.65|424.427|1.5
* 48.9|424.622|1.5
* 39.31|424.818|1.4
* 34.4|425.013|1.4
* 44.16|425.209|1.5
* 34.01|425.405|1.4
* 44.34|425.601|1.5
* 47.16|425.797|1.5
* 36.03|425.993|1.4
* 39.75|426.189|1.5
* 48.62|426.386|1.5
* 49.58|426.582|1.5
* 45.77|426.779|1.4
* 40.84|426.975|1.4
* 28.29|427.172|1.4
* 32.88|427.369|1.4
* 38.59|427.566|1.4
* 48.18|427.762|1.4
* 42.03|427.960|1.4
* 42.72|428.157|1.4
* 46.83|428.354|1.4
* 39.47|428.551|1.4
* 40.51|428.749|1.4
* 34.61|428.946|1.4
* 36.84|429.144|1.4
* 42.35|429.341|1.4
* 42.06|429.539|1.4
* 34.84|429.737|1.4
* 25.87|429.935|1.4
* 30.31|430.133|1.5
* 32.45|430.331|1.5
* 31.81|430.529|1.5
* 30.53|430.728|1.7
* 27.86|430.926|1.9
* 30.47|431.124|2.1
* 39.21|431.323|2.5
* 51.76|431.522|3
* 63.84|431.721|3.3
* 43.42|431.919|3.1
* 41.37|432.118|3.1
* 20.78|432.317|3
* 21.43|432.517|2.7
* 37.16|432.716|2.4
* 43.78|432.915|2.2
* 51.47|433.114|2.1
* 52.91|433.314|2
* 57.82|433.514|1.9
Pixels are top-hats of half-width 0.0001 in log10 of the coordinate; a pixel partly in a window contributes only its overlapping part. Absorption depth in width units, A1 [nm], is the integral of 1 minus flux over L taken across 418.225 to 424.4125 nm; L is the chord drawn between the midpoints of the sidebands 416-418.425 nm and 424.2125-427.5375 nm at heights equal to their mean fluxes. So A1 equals 0.13 nm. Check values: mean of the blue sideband 44.9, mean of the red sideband 41.5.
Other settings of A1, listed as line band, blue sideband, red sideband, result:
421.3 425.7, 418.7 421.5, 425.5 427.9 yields 0.14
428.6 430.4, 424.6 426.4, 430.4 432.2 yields 0.20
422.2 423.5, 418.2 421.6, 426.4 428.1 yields 0.18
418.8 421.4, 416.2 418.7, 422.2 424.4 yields -0.13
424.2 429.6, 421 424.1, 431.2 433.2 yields -0.01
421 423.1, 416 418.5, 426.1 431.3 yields 0.04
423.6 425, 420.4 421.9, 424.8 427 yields 0.01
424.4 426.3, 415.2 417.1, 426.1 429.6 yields 0.02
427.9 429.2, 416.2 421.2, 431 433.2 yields 0.02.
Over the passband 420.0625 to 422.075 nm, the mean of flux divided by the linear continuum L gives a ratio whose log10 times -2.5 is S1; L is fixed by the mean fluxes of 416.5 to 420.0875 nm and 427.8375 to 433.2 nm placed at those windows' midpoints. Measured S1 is -0.089 mag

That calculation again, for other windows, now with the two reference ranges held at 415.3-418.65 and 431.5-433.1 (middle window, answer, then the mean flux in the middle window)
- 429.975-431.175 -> 0.32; 30.4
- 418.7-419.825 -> 0.01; 43.4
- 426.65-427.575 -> 0.12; 37.5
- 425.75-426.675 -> -0.05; 44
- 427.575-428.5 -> -0.06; 44.1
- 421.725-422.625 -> 0.03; 41.8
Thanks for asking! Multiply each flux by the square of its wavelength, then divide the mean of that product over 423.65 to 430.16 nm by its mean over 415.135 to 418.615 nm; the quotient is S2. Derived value 0.96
